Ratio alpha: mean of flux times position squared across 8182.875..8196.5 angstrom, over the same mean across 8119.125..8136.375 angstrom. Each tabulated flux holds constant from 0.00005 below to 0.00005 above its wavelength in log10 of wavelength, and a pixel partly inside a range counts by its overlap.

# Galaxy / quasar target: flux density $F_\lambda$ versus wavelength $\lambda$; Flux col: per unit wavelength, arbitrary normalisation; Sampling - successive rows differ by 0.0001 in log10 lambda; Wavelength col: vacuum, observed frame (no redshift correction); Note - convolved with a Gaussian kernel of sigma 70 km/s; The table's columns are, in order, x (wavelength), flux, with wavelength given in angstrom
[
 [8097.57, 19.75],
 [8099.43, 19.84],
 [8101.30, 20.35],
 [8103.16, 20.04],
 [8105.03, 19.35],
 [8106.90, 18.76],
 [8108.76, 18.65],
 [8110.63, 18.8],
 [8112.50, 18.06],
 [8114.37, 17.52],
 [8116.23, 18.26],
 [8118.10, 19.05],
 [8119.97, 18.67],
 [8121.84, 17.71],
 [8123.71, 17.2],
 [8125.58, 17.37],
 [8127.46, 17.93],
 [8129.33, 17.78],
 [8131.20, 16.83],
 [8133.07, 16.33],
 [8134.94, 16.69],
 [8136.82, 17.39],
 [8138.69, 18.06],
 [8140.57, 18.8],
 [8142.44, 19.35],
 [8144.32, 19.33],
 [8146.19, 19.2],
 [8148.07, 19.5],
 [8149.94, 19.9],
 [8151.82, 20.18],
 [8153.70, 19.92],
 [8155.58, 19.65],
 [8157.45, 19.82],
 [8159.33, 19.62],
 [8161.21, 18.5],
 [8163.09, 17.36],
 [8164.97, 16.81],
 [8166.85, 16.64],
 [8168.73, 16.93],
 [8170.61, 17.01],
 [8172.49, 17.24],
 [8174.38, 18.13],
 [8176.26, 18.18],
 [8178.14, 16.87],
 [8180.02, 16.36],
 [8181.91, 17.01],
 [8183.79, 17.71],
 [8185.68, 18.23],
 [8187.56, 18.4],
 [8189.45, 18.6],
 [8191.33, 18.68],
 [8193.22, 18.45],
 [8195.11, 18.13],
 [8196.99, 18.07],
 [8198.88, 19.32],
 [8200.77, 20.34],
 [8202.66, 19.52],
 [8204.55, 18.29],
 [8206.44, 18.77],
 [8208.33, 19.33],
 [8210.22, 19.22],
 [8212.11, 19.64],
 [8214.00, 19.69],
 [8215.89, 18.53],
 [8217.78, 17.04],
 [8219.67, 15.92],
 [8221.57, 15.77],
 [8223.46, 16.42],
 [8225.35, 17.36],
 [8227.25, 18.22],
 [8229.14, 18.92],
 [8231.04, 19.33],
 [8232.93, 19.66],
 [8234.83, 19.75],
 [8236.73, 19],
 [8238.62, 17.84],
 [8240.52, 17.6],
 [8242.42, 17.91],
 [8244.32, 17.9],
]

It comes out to 1.1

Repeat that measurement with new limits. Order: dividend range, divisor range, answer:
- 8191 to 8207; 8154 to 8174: 1.05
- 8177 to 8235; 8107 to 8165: 1.01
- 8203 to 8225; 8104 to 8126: 1.01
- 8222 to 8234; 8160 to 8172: 1.07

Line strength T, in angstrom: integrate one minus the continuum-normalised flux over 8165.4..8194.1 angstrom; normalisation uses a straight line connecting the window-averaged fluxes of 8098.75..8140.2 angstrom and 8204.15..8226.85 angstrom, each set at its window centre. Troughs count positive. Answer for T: 0.7 angstrom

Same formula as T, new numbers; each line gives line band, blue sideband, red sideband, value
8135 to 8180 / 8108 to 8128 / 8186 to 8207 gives 0.1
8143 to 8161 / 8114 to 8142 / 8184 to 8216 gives -1.5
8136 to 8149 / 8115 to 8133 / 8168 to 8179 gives -0.9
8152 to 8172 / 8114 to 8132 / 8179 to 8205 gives -0.2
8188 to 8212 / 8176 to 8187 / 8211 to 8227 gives -1.9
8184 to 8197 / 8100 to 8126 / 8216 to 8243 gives -0.1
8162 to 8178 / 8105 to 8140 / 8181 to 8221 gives 0.9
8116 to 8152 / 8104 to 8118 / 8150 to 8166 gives 1.0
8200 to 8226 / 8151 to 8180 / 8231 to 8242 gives 0.4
